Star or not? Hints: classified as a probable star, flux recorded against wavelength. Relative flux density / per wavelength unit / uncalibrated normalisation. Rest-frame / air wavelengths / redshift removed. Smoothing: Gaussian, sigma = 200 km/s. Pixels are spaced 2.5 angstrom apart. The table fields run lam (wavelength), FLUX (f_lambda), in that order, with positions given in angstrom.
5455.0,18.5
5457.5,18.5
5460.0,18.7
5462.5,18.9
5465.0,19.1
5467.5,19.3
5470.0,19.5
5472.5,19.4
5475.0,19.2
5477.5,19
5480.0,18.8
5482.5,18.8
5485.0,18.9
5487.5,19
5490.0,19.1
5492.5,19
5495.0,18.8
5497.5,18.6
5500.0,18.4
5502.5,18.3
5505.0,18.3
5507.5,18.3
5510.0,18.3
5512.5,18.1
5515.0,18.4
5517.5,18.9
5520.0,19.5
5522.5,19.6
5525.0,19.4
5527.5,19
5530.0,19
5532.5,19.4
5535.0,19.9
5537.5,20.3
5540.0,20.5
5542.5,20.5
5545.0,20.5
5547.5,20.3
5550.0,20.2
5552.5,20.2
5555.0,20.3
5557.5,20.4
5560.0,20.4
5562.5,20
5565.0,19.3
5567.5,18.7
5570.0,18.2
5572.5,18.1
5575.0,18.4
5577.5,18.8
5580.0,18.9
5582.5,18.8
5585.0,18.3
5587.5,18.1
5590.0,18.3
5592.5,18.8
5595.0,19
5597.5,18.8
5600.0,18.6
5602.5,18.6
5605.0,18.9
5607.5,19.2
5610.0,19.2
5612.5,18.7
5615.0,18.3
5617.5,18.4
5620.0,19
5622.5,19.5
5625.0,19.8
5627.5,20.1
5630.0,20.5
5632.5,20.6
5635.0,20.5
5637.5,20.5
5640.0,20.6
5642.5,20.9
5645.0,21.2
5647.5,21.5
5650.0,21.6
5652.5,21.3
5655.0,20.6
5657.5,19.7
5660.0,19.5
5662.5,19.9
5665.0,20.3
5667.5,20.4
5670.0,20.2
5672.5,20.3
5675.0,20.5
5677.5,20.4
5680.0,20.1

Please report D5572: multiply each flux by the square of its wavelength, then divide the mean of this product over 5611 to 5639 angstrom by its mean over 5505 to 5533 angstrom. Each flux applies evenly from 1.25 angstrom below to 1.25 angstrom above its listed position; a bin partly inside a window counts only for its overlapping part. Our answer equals 1.08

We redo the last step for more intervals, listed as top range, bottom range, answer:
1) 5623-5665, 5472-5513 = 1.16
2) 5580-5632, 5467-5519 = 1.05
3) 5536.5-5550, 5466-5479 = 1.09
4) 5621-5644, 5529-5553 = 1.05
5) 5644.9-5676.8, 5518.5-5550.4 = 1.08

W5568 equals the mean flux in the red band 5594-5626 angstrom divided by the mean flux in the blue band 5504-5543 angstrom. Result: 1.0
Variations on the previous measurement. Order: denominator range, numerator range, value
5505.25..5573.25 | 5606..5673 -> 1.03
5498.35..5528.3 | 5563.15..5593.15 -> 0.99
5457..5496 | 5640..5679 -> 1.08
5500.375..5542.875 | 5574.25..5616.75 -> 0.98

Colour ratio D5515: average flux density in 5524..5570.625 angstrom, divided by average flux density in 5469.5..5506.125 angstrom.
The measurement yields 1.05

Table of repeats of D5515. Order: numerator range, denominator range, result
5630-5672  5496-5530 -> 1.10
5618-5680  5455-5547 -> 1.07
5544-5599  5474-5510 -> 1.03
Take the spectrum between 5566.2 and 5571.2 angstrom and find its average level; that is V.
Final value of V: 18.5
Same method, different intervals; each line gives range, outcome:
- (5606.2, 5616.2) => 18.9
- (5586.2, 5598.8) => 18.6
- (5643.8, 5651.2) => 21.4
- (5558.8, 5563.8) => 20.2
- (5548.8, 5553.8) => 20.2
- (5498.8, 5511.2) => 18.3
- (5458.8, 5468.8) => 19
